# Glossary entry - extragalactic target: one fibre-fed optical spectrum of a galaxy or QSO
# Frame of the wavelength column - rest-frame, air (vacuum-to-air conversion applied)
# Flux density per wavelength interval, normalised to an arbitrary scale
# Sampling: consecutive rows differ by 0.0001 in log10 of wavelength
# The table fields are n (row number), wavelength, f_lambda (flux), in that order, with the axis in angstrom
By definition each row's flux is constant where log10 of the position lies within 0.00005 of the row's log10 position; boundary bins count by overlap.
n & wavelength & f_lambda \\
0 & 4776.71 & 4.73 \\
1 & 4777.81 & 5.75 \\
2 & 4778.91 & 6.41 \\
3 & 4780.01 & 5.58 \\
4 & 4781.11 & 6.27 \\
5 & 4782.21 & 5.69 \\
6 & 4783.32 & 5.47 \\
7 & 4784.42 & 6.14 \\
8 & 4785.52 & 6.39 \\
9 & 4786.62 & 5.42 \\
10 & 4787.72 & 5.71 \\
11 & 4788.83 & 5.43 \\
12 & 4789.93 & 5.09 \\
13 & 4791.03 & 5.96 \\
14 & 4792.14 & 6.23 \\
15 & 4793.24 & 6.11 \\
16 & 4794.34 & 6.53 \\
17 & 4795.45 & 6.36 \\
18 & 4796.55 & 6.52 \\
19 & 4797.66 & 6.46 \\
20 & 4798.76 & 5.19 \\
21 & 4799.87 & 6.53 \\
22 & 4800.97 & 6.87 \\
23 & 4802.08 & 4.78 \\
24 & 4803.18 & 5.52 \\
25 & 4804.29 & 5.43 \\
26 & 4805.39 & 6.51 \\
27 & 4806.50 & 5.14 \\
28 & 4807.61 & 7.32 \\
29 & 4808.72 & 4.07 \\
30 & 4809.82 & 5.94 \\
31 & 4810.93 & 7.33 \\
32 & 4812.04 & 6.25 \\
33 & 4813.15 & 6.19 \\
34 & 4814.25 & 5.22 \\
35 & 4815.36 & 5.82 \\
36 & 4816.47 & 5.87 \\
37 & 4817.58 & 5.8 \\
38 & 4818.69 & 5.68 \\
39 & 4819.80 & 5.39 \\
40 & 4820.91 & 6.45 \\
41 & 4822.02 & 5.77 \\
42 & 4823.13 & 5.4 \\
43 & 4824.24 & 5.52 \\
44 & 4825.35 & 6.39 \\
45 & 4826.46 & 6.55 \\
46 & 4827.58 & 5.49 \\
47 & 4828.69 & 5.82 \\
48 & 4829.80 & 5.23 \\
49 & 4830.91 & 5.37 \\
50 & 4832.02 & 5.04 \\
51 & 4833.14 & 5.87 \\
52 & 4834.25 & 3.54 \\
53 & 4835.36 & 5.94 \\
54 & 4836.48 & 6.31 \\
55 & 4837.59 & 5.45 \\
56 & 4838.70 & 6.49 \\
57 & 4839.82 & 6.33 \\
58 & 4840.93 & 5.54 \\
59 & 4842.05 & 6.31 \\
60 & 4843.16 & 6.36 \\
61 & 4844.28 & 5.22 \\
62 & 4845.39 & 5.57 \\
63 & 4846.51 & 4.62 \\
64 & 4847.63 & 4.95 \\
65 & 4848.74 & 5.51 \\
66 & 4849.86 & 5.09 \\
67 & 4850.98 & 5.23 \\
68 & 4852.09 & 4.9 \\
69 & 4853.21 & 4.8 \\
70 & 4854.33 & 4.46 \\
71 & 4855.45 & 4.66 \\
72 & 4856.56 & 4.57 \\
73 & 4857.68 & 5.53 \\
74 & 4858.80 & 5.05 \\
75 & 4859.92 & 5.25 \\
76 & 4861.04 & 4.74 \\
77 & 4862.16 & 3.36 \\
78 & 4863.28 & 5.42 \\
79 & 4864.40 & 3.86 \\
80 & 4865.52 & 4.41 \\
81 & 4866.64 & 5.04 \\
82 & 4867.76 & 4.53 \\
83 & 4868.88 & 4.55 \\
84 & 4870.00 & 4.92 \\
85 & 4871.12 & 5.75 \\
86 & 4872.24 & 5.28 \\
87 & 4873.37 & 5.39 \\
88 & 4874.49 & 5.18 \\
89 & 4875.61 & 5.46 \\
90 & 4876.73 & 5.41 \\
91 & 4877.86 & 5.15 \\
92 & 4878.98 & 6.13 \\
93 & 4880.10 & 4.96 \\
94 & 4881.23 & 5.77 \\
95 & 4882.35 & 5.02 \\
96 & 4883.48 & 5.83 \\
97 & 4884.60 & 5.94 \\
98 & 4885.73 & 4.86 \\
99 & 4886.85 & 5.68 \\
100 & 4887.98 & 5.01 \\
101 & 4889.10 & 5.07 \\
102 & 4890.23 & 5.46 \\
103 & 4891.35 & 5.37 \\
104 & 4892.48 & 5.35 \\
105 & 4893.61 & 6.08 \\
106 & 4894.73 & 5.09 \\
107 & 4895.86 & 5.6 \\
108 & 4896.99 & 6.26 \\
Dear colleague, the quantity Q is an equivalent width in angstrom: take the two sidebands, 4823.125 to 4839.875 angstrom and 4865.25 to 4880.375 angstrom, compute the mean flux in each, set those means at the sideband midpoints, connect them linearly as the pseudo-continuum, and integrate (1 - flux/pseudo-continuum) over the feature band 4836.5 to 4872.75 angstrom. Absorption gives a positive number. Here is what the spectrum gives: 1.8 angstrom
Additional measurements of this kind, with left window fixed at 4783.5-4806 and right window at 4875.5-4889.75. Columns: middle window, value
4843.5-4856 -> 1.3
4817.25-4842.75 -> 0.0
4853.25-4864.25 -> 1.6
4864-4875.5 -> 1.2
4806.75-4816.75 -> -0.2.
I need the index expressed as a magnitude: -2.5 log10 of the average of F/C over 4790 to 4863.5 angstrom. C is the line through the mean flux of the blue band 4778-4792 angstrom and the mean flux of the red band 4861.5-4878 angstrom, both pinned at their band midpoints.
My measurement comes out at -0.05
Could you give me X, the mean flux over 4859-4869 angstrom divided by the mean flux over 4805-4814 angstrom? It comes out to 0.76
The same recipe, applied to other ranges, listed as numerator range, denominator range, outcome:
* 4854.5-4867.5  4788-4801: 0.78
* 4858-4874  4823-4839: 0.86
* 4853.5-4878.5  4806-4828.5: 0.84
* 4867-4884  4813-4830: 0.91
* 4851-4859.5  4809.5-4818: 0.81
